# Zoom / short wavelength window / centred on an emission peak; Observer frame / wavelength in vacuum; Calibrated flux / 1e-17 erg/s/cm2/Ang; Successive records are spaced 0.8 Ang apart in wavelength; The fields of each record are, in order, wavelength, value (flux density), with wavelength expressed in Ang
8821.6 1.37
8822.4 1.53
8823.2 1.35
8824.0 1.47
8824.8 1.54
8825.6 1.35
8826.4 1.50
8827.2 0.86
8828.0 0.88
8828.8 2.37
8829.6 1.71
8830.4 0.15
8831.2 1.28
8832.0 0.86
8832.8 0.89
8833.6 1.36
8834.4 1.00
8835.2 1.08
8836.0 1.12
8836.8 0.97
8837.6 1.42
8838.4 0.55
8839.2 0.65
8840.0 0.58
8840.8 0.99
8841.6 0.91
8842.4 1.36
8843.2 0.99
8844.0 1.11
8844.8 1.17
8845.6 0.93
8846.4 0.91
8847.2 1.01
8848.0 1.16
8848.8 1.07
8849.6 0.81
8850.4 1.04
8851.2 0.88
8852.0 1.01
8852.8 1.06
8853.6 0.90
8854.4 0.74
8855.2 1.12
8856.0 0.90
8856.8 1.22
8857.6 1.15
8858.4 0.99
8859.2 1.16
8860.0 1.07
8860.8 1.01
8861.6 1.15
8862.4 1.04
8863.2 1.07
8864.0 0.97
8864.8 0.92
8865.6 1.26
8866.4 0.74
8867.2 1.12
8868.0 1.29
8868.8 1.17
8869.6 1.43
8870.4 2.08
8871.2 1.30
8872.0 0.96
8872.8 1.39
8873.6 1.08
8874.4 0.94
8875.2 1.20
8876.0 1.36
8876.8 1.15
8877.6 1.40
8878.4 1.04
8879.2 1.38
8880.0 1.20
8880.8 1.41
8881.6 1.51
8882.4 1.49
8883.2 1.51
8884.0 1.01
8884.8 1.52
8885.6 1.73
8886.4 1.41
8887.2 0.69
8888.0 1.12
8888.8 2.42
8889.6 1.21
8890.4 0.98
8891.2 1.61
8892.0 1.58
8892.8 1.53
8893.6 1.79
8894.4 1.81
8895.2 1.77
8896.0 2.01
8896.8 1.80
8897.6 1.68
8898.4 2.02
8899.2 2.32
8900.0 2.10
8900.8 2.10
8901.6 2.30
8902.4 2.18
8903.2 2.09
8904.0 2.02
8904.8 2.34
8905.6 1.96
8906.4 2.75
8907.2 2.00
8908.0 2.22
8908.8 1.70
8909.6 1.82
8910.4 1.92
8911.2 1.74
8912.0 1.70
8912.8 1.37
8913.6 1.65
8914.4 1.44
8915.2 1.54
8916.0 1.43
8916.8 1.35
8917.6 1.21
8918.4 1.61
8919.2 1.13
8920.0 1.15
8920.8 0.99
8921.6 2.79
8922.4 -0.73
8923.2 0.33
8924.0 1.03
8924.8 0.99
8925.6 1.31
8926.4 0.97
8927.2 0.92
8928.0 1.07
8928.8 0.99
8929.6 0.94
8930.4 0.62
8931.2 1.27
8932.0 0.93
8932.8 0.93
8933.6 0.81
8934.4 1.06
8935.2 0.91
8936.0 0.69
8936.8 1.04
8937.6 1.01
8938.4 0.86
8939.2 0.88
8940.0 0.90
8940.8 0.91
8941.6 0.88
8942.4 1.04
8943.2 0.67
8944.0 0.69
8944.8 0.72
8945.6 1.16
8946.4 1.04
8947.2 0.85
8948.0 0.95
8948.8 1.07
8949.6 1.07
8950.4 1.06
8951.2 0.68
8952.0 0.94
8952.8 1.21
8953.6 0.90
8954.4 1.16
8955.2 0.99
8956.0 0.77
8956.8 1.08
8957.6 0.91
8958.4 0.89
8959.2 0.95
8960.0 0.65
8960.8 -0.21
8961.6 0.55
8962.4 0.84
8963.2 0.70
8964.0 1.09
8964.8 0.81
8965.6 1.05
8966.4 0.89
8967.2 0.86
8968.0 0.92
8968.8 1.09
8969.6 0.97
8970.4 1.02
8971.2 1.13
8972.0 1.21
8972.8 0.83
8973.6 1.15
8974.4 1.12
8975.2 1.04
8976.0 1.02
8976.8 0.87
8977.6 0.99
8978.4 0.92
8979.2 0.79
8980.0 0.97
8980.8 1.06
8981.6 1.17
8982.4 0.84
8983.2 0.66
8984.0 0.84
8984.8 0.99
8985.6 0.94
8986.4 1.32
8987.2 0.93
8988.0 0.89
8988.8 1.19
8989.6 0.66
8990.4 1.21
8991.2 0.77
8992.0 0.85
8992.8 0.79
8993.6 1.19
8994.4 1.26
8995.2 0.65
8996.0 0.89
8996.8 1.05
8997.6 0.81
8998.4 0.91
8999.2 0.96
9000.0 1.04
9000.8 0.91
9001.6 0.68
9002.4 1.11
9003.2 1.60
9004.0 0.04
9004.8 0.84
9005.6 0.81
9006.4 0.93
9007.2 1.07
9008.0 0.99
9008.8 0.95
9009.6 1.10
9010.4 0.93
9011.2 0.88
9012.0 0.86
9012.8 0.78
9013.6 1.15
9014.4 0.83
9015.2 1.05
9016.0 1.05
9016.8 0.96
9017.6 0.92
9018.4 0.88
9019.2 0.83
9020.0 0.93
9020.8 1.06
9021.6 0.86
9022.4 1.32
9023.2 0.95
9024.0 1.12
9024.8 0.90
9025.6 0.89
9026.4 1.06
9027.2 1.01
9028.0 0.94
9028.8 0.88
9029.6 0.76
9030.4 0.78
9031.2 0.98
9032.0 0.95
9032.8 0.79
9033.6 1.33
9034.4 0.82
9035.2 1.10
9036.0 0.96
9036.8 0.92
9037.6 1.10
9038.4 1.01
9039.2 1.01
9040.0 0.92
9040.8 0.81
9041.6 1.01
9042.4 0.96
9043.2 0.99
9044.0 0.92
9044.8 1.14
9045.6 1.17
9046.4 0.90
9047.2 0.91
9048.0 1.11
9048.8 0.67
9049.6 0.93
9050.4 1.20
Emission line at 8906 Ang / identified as [O III]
